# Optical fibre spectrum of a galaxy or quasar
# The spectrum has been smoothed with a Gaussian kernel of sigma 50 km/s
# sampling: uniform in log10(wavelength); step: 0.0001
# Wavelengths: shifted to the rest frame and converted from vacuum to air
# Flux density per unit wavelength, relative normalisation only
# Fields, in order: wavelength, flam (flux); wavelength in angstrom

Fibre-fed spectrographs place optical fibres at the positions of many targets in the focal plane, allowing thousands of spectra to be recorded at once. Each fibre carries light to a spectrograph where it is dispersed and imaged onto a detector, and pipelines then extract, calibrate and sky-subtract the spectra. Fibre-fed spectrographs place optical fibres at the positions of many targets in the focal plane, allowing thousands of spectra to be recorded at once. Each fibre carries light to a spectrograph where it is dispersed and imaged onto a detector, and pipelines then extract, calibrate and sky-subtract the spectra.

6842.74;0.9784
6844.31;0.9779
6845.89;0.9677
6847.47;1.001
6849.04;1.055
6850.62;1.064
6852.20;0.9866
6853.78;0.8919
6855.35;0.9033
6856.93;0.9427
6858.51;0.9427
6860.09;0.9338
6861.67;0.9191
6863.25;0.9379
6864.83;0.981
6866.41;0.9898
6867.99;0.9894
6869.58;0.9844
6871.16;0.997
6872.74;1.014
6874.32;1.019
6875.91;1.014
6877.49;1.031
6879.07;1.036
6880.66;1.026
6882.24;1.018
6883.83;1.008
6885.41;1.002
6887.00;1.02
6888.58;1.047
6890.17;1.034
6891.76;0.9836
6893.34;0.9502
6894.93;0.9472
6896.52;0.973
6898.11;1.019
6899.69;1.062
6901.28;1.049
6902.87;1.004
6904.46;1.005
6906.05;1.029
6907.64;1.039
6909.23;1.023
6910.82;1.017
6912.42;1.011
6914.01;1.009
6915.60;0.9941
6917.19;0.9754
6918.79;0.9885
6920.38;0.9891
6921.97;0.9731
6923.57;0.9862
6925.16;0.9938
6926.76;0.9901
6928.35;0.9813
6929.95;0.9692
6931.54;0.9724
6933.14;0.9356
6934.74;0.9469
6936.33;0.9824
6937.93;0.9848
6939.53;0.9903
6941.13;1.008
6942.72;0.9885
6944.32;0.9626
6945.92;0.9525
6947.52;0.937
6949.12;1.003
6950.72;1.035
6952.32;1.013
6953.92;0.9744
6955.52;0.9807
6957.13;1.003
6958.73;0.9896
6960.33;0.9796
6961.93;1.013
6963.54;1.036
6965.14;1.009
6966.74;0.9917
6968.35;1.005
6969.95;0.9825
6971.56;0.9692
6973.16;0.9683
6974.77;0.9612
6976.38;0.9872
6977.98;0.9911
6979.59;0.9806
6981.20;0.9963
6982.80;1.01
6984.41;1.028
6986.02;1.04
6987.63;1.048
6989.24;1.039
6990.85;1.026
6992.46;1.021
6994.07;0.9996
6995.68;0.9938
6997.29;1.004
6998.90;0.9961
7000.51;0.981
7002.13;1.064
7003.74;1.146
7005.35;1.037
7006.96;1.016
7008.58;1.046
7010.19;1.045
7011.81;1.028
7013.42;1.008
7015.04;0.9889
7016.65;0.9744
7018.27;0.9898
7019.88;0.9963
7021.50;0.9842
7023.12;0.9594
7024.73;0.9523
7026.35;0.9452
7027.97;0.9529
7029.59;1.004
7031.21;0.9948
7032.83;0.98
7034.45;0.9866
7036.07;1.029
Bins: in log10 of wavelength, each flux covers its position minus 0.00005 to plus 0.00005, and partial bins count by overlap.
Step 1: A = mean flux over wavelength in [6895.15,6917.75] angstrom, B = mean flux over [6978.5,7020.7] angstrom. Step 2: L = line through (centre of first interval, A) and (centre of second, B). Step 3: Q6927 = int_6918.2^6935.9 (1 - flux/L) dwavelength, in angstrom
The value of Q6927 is 0.70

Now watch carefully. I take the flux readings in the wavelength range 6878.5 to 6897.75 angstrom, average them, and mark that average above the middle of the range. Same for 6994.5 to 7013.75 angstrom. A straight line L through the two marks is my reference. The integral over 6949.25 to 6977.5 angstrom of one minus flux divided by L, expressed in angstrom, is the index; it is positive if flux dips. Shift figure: 0.7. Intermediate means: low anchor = 1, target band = 0.994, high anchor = 1.03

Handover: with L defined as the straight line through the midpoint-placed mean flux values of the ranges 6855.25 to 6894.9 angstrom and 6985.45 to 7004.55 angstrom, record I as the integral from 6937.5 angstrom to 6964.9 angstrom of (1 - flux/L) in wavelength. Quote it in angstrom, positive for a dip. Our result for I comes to 0.6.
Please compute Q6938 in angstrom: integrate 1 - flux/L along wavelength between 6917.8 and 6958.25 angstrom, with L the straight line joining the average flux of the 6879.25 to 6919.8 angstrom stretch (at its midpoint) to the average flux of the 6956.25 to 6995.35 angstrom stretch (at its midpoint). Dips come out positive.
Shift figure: 1.0 angstrom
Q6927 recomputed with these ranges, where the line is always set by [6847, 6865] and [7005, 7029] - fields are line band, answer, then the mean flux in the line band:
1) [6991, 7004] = -0.40 angstrom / 1.02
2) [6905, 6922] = -0.56 angstrom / 1.01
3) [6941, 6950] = 0.06 angstrom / 0.974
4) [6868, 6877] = -0.37 angstrom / 1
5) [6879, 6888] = -0.46 angstrom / 1.02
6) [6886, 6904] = -0.71 angstrom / 1.01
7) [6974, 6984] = -0.03 angstrom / 0.99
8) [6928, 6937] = 0.13 angstrom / 0.964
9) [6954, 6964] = -0.15 angstrom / 0.997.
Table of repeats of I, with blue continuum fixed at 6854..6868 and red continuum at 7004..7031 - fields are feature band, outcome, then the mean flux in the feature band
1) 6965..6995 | -0.5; 1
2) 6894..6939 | -1.4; 0.994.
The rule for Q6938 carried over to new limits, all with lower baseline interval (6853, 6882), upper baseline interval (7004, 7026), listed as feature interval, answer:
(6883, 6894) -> -0.30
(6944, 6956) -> 0.11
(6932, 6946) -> 0.23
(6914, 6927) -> -0.02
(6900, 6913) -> -0.53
